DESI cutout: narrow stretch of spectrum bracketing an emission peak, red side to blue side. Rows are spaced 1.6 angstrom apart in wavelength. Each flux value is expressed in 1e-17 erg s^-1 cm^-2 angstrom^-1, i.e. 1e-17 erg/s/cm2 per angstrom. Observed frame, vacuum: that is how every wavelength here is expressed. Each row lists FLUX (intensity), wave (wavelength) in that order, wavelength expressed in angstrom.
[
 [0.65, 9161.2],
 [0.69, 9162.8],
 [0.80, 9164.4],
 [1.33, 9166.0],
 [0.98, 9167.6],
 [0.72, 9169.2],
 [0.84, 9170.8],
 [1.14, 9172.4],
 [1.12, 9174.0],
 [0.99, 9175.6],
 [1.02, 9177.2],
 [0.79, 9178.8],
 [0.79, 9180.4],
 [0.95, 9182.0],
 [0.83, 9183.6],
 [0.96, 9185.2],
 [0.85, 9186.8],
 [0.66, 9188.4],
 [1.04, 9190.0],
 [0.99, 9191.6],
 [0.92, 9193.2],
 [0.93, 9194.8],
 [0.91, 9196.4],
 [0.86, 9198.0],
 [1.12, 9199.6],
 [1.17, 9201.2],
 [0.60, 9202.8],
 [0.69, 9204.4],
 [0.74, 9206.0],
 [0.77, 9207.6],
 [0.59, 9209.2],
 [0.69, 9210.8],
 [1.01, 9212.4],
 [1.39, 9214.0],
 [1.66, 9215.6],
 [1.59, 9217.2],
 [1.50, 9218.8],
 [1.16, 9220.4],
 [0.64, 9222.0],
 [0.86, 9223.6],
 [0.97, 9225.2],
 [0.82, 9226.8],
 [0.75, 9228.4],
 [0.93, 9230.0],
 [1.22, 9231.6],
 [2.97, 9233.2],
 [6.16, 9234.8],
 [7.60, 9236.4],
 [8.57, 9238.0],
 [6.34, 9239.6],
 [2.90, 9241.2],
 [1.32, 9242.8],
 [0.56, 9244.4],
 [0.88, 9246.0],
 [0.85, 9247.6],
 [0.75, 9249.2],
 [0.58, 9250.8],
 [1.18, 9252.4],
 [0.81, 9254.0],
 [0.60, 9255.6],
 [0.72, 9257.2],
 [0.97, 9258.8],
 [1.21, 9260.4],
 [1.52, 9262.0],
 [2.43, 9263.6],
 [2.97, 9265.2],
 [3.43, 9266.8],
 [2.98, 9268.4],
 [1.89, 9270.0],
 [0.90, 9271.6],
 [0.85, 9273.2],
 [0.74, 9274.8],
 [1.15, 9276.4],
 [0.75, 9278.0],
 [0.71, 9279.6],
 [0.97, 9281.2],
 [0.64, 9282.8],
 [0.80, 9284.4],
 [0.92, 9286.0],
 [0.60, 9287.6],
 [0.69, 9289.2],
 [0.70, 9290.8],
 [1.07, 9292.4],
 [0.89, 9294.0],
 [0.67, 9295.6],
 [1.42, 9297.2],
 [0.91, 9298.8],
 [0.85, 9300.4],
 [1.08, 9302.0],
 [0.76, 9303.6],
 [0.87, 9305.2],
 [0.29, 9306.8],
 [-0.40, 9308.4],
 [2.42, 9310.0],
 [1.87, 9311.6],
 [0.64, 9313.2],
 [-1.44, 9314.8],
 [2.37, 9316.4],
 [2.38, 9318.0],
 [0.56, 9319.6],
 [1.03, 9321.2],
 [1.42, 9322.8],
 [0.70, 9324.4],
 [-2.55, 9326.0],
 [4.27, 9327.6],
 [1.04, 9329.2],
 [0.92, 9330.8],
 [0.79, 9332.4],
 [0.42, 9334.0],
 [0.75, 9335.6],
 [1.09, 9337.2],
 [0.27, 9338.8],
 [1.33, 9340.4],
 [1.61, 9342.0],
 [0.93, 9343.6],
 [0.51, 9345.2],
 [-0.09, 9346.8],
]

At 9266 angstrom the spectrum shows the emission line [N II] 6583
